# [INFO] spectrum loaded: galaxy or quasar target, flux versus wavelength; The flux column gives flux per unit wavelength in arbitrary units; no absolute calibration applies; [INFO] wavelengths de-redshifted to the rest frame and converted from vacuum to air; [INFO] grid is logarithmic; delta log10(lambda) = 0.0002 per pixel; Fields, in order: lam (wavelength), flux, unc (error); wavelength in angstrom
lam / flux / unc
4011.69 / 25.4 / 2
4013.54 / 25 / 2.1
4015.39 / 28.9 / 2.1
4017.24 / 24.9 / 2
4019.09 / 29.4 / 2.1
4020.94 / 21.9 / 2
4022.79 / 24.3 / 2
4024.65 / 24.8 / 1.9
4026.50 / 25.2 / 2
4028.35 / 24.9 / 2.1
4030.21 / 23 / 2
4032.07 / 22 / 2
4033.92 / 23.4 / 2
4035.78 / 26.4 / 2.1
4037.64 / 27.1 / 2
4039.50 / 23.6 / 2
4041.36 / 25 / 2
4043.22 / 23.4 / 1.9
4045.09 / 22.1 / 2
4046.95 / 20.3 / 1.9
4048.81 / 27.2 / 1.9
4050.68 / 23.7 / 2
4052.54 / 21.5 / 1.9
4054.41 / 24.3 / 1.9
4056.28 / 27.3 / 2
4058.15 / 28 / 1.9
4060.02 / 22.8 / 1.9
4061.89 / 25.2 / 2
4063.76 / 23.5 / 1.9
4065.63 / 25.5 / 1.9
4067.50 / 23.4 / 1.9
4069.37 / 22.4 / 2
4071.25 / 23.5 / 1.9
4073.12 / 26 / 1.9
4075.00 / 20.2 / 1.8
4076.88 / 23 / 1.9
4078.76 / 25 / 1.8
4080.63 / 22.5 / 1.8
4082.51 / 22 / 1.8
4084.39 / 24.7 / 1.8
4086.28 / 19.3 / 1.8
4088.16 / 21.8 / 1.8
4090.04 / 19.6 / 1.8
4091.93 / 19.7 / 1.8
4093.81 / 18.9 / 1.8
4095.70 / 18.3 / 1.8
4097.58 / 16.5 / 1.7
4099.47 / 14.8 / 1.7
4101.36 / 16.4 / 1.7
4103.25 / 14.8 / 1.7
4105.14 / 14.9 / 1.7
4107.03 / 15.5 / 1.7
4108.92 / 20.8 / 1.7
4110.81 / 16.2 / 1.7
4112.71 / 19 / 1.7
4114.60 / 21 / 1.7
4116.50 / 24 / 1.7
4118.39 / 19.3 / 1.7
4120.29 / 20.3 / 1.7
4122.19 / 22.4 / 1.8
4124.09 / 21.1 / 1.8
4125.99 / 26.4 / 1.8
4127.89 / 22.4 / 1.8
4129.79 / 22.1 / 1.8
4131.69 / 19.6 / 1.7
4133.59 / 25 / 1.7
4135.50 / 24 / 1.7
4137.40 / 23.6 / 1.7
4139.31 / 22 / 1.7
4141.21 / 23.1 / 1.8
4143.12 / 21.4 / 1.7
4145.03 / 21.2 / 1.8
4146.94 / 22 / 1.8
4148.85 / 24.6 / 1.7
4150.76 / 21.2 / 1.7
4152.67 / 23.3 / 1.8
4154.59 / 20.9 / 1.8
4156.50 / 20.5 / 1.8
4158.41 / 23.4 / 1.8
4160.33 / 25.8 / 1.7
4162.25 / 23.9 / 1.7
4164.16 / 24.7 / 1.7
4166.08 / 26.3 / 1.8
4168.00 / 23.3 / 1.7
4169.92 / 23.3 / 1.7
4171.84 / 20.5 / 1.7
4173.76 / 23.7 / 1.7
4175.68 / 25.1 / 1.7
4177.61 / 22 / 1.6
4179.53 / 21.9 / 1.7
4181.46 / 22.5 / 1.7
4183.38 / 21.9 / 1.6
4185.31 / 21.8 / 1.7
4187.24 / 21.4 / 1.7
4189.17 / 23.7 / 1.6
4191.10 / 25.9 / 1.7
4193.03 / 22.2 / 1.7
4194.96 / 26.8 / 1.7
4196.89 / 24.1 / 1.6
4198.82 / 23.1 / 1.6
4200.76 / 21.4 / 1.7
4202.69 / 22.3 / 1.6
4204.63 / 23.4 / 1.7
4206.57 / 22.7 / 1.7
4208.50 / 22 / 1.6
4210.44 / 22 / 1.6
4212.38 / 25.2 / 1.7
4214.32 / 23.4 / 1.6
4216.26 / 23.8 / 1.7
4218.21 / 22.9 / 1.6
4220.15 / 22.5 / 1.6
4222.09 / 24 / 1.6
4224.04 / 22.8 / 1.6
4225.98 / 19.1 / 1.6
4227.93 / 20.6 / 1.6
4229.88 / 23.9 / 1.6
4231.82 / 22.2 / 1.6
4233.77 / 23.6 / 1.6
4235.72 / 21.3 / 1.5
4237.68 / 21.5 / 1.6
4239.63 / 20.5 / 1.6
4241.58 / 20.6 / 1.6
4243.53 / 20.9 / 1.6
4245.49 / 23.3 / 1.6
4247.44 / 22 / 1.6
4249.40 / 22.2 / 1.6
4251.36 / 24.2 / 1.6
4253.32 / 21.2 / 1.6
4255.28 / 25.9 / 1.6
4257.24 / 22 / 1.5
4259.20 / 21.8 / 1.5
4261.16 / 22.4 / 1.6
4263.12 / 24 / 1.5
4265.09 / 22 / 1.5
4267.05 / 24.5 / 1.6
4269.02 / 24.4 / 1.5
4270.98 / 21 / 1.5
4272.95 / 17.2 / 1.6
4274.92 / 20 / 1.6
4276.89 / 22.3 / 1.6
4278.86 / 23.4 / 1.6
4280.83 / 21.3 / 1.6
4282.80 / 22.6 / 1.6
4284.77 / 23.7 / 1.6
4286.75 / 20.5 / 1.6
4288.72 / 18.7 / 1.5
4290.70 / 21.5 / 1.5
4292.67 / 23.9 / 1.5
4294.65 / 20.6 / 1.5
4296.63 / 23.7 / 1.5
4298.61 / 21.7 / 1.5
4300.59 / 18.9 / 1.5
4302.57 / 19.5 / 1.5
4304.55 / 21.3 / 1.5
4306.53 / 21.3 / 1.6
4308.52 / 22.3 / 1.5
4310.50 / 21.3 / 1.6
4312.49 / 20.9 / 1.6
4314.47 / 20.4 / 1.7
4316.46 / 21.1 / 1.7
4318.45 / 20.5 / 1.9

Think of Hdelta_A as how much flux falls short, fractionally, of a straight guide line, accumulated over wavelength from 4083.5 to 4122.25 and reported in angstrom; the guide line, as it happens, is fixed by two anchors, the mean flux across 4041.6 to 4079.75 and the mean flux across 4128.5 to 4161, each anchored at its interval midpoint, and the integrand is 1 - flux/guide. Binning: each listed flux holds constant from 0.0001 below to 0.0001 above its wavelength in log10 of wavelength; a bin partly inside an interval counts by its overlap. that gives 7.3 angstrom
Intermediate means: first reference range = 23.9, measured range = 18.9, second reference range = 22.5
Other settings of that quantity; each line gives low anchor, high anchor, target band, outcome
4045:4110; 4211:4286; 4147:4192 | -2.25 angstrom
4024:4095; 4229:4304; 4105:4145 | 2.95 angstrom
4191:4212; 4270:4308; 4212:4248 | 0.47 angstrom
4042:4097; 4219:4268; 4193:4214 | -0.71 angstrom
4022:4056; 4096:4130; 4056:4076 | -1.72 angstrom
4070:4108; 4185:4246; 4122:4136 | -1.42 angstrom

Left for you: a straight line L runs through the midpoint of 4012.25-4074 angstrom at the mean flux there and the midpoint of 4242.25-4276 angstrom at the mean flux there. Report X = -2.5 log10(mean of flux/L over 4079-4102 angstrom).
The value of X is 0.21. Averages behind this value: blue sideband 24.5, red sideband 22.3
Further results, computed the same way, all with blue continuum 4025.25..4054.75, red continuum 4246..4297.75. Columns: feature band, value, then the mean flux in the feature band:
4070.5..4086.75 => 0.03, 23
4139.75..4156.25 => 0.05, 22.1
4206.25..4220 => -0.02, 23.1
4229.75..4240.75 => 0.02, 22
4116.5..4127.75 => 0.06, 22.1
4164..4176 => -0.04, 23.7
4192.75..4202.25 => -0.04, 23.6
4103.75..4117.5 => 0.25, 18.7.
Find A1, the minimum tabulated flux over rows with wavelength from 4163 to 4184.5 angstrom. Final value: 20.5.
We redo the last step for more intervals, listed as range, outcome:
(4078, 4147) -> 14.8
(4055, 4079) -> 20.2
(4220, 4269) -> 19.1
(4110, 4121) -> 16.2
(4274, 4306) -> 18.7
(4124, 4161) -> 19.6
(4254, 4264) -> 21.8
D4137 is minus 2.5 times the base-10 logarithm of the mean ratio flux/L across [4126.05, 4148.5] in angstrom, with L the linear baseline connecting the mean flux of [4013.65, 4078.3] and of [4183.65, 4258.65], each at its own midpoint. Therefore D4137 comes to 0.04 mag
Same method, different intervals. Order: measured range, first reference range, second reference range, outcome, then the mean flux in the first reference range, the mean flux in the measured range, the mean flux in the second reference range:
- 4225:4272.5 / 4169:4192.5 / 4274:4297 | -0.005 mag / 22.8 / 22.2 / 21.8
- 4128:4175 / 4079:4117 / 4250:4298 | -0.145 mag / 19.1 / 22.9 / 22.2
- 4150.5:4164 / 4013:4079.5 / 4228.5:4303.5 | 0.011 mag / 24.4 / 22.9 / 22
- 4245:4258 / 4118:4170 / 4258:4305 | -0.050 mag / 22.8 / 23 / 21.7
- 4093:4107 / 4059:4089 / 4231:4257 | 0.377 mag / 23.2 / 16.3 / 22.2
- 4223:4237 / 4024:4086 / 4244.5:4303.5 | 0.024 mag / 24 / 21.9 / 22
